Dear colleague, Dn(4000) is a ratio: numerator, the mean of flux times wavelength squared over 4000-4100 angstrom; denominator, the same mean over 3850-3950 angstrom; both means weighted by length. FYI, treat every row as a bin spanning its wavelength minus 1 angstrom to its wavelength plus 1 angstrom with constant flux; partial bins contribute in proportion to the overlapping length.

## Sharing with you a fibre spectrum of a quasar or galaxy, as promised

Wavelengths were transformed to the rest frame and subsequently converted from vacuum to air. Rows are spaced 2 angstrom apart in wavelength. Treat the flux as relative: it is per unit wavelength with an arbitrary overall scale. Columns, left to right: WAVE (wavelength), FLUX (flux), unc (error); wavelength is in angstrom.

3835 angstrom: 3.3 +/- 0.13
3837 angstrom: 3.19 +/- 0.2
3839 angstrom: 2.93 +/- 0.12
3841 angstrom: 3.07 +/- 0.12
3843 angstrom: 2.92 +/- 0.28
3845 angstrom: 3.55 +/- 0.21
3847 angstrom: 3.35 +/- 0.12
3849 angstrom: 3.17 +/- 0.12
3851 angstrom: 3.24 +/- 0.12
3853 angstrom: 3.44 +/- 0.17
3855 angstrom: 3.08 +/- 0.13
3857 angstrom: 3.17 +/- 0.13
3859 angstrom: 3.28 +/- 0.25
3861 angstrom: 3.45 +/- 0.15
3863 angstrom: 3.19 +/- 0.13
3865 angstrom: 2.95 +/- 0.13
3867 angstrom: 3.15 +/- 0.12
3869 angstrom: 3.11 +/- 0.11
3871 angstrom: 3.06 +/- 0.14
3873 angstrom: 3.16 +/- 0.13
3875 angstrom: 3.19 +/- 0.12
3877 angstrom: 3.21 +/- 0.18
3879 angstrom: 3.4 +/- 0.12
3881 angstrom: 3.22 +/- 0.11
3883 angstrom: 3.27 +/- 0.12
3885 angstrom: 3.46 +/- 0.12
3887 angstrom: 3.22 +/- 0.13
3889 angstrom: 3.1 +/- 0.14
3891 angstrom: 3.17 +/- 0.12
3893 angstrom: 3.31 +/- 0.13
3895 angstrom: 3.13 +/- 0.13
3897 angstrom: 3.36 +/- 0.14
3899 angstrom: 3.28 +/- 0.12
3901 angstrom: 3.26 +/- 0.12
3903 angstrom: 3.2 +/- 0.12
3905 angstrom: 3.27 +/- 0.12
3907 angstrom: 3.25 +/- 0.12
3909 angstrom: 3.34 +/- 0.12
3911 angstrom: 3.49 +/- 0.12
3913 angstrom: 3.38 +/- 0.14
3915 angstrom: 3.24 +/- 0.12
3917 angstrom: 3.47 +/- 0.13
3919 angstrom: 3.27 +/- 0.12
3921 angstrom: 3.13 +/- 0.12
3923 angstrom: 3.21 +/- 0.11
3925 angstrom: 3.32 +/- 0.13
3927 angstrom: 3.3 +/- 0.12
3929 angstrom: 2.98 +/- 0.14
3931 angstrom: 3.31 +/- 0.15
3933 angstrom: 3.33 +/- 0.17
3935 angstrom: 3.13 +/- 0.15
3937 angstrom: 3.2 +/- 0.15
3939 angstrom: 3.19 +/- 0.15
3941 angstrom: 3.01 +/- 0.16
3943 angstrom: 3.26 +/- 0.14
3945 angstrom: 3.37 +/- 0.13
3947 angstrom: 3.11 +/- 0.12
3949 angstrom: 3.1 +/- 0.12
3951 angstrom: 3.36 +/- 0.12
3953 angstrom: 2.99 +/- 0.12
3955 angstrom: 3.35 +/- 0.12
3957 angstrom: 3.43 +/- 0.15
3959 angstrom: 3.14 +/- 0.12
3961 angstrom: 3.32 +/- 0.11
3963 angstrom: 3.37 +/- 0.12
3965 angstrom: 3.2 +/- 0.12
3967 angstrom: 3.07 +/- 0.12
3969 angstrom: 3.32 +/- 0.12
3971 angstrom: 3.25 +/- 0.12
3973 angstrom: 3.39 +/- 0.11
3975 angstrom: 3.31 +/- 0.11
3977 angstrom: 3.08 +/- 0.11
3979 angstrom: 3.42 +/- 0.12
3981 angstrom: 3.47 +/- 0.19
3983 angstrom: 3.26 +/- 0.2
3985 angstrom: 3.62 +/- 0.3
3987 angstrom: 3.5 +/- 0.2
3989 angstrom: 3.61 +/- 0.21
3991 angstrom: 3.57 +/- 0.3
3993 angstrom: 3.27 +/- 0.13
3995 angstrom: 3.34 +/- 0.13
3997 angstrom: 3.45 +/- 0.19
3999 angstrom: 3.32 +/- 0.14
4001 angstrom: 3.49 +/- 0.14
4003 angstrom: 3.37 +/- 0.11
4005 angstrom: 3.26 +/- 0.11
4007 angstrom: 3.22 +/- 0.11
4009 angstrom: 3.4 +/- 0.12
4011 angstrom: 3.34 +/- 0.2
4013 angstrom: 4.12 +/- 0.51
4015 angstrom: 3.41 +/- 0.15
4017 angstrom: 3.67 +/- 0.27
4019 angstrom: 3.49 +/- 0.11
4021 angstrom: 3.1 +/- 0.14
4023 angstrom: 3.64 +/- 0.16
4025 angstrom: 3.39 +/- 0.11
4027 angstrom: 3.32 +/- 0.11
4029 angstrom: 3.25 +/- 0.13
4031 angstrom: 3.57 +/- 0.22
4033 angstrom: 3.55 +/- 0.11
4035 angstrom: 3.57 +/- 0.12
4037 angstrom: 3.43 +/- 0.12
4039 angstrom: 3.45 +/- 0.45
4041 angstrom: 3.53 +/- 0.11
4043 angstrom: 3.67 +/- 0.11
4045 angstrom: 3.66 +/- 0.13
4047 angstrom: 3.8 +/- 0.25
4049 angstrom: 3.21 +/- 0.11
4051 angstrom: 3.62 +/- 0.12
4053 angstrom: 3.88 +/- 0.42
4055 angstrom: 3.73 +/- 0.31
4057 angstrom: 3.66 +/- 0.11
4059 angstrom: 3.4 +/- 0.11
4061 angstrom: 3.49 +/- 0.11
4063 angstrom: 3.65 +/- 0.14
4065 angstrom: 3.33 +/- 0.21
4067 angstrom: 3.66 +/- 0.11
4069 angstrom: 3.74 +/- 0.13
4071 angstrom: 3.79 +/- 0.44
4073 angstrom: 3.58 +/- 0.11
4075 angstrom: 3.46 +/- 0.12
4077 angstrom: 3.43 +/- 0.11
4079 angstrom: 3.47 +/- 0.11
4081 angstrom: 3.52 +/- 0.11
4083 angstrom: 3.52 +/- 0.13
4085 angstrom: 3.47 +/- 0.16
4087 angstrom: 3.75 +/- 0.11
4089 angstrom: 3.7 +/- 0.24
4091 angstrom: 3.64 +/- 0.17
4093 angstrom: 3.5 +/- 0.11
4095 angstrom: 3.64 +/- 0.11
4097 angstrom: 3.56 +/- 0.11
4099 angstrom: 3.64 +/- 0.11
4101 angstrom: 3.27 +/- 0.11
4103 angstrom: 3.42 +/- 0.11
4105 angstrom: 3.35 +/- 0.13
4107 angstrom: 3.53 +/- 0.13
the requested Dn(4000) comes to 1.18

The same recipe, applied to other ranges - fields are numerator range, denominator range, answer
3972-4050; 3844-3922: 1.13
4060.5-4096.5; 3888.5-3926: 1.19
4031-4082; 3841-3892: 1.22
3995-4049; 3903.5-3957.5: 1.12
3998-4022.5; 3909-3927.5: 1.09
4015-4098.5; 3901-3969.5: 1.16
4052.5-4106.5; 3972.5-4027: 1.08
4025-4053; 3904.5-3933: 1.14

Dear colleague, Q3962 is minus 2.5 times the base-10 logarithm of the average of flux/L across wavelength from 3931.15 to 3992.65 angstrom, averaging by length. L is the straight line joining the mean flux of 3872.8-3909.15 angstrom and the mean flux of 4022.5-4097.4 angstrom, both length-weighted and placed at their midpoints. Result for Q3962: 0.03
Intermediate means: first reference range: 3.25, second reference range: 3.56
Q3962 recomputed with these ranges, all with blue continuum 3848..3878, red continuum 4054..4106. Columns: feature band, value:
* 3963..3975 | 0.03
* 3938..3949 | 0.05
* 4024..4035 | 0.01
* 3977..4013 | 0.00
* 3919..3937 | 0.03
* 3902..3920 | -0.02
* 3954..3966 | 0.02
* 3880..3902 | -0.01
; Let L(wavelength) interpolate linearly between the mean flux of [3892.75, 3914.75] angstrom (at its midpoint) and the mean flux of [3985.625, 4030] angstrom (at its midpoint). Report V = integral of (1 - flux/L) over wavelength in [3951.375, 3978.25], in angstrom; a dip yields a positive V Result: 1.0 angstrom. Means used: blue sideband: 3.29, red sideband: 3.43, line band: 3.25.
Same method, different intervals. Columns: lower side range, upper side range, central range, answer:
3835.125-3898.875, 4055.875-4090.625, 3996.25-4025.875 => 0.13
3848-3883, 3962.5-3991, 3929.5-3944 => 0.46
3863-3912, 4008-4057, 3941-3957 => 0.67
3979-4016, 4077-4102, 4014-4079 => -0.60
